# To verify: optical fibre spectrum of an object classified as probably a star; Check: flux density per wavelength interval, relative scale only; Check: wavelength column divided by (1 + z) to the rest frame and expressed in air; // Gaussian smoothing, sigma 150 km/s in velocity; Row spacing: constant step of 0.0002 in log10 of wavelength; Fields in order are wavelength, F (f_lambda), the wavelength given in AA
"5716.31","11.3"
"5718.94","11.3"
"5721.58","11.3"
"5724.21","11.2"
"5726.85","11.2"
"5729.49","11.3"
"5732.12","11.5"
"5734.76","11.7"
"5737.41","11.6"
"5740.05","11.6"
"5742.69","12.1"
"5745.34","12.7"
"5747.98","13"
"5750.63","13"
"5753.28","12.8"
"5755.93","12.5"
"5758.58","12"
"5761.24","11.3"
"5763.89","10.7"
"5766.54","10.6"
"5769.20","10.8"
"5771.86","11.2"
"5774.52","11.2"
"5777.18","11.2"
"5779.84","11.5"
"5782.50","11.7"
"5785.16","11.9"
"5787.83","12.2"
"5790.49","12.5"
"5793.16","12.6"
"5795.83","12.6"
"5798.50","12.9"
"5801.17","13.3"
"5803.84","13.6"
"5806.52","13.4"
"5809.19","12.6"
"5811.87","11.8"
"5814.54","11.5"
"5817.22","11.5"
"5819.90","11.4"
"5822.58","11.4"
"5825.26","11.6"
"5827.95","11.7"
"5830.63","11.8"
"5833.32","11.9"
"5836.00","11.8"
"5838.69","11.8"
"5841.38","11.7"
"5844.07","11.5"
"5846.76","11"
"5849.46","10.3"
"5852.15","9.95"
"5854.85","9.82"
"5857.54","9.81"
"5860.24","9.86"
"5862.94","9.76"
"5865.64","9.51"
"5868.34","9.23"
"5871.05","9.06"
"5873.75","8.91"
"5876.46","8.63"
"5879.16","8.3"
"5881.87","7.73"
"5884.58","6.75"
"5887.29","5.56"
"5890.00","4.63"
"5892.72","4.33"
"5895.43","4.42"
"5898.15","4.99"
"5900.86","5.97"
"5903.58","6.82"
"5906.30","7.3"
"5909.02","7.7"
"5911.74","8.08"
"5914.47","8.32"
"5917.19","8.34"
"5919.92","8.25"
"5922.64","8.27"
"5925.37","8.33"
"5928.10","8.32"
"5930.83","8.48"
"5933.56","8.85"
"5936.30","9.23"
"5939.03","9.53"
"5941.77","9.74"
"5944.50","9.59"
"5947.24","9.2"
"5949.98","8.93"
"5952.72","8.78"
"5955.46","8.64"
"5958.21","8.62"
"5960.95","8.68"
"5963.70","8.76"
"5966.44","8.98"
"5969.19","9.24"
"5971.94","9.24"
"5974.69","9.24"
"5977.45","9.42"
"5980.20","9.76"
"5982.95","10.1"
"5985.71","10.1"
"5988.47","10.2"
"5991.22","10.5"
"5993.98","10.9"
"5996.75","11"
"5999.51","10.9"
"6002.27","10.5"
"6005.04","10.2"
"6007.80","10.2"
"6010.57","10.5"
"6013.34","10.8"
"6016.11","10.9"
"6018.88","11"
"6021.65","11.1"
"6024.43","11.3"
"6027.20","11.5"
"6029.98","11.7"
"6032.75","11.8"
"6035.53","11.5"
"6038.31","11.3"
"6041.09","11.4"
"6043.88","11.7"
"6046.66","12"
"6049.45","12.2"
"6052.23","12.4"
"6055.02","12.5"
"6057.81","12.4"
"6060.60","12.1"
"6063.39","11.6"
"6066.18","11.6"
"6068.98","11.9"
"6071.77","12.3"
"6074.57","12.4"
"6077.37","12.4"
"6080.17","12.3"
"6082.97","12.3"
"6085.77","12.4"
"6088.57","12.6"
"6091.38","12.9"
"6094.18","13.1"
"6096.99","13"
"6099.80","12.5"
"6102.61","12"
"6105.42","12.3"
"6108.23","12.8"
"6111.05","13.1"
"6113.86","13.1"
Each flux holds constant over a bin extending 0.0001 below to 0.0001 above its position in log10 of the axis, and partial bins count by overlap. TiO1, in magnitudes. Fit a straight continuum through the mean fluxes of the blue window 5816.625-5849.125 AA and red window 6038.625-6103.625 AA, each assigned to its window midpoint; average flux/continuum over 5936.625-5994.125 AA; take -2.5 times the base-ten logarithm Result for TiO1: 0.26 mag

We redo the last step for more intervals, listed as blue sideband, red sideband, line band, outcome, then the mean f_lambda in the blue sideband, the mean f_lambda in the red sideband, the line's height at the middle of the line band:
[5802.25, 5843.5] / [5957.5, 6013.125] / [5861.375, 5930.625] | 0.416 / 12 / 9.89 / 11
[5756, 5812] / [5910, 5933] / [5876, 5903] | 0.452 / 12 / 8.31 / 9.17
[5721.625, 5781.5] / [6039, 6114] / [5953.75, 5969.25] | 0.347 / 11.7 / 12.3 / 12.1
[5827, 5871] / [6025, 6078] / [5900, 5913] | 0.460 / 10.7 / 11.9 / 11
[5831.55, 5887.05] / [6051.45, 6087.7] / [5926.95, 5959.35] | 0.193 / 9.79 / 12.2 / 10.8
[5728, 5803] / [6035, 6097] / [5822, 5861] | 0.087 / 11.9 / 12.2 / 12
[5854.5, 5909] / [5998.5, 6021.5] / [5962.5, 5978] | 0.063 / 7.53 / 10.6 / 9.68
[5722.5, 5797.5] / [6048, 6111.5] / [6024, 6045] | 0.070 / 11.8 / 12.4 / 12.3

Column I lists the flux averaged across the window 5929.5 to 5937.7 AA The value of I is 8.86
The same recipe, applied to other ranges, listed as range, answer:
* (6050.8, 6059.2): 12.4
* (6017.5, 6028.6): 11.2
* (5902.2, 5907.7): 7.06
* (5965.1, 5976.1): 9.17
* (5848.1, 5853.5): 10.1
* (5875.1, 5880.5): 8.47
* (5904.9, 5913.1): 7.69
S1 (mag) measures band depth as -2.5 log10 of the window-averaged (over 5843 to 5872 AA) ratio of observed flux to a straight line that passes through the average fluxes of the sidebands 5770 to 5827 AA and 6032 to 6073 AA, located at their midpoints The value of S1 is 0.20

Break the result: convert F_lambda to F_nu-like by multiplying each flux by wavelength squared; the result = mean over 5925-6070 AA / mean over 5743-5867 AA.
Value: 1.0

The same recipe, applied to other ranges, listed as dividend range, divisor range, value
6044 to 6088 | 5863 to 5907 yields 1.83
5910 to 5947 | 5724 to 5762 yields 0.77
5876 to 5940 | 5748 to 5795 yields 0.65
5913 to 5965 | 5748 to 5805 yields 0.77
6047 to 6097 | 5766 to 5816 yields 1.12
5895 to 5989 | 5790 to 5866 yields 0.77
